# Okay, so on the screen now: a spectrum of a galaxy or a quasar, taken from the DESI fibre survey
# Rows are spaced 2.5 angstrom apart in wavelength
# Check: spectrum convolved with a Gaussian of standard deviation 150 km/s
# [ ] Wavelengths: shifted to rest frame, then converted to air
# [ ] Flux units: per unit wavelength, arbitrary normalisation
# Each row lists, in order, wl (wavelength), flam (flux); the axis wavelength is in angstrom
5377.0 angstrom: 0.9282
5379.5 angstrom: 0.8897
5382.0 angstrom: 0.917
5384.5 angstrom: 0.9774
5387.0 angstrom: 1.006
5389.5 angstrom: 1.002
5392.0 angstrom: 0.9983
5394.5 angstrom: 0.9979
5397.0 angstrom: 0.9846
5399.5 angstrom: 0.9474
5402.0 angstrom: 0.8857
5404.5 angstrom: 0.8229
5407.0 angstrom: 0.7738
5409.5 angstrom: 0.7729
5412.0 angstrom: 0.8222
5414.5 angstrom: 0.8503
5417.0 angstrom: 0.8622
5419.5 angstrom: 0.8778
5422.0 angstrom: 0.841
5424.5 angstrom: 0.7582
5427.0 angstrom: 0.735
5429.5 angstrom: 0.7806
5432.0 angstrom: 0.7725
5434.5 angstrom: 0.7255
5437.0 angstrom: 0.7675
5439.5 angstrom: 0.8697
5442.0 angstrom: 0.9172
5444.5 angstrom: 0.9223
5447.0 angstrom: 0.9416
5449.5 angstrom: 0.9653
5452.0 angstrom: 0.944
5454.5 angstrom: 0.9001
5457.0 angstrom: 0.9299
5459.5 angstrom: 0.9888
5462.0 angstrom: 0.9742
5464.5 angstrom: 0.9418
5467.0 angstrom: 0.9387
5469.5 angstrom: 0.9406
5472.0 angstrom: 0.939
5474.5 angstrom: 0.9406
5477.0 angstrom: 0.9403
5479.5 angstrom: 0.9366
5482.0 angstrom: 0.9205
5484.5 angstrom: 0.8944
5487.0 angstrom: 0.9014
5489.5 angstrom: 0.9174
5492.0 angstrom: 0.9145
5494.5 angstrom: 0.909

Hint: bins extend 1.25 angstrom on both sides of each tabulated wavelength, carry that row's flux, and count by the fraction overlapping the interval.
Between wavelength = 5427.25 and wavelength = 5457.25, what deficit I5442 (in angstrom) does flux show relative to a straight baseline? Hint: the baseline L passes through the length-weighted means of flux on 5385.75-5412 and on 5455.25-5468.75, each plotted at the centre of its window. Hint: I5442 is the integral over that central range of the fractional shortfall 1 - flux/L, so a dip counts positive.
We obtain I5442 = 2.47 angstrom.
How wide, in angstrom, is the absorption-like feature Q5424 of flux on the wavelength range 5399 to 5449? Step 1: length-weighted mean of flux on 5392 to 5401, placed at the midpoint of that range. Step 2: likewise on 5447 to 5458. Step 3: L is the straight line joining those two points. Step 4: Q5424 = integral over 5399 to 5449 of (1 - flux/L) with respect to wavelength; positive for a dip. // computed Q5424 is 6.5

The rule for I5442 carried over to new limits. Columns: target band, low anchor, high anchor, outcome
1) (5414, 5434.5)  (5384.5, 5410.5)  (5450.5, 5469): 2.8 angstrom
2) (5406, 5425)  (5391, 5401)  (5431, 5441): 1.3 angstrom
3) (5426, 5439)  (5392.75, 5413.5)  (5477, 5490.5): 1.9 angstrom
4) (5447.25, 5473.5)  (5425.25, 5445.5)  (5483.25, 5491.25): -2.8 angstrom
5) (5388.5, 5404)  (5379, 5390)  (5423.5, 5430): -1.0 angstrom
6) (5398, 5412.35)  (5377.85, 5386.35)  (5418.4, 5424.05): 0.7 angstrom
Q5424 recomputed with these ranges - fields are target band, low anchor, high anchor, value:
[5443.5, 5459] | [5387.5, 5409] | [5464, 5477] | -0.02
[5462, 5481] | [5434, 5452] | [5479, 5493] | -0.81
